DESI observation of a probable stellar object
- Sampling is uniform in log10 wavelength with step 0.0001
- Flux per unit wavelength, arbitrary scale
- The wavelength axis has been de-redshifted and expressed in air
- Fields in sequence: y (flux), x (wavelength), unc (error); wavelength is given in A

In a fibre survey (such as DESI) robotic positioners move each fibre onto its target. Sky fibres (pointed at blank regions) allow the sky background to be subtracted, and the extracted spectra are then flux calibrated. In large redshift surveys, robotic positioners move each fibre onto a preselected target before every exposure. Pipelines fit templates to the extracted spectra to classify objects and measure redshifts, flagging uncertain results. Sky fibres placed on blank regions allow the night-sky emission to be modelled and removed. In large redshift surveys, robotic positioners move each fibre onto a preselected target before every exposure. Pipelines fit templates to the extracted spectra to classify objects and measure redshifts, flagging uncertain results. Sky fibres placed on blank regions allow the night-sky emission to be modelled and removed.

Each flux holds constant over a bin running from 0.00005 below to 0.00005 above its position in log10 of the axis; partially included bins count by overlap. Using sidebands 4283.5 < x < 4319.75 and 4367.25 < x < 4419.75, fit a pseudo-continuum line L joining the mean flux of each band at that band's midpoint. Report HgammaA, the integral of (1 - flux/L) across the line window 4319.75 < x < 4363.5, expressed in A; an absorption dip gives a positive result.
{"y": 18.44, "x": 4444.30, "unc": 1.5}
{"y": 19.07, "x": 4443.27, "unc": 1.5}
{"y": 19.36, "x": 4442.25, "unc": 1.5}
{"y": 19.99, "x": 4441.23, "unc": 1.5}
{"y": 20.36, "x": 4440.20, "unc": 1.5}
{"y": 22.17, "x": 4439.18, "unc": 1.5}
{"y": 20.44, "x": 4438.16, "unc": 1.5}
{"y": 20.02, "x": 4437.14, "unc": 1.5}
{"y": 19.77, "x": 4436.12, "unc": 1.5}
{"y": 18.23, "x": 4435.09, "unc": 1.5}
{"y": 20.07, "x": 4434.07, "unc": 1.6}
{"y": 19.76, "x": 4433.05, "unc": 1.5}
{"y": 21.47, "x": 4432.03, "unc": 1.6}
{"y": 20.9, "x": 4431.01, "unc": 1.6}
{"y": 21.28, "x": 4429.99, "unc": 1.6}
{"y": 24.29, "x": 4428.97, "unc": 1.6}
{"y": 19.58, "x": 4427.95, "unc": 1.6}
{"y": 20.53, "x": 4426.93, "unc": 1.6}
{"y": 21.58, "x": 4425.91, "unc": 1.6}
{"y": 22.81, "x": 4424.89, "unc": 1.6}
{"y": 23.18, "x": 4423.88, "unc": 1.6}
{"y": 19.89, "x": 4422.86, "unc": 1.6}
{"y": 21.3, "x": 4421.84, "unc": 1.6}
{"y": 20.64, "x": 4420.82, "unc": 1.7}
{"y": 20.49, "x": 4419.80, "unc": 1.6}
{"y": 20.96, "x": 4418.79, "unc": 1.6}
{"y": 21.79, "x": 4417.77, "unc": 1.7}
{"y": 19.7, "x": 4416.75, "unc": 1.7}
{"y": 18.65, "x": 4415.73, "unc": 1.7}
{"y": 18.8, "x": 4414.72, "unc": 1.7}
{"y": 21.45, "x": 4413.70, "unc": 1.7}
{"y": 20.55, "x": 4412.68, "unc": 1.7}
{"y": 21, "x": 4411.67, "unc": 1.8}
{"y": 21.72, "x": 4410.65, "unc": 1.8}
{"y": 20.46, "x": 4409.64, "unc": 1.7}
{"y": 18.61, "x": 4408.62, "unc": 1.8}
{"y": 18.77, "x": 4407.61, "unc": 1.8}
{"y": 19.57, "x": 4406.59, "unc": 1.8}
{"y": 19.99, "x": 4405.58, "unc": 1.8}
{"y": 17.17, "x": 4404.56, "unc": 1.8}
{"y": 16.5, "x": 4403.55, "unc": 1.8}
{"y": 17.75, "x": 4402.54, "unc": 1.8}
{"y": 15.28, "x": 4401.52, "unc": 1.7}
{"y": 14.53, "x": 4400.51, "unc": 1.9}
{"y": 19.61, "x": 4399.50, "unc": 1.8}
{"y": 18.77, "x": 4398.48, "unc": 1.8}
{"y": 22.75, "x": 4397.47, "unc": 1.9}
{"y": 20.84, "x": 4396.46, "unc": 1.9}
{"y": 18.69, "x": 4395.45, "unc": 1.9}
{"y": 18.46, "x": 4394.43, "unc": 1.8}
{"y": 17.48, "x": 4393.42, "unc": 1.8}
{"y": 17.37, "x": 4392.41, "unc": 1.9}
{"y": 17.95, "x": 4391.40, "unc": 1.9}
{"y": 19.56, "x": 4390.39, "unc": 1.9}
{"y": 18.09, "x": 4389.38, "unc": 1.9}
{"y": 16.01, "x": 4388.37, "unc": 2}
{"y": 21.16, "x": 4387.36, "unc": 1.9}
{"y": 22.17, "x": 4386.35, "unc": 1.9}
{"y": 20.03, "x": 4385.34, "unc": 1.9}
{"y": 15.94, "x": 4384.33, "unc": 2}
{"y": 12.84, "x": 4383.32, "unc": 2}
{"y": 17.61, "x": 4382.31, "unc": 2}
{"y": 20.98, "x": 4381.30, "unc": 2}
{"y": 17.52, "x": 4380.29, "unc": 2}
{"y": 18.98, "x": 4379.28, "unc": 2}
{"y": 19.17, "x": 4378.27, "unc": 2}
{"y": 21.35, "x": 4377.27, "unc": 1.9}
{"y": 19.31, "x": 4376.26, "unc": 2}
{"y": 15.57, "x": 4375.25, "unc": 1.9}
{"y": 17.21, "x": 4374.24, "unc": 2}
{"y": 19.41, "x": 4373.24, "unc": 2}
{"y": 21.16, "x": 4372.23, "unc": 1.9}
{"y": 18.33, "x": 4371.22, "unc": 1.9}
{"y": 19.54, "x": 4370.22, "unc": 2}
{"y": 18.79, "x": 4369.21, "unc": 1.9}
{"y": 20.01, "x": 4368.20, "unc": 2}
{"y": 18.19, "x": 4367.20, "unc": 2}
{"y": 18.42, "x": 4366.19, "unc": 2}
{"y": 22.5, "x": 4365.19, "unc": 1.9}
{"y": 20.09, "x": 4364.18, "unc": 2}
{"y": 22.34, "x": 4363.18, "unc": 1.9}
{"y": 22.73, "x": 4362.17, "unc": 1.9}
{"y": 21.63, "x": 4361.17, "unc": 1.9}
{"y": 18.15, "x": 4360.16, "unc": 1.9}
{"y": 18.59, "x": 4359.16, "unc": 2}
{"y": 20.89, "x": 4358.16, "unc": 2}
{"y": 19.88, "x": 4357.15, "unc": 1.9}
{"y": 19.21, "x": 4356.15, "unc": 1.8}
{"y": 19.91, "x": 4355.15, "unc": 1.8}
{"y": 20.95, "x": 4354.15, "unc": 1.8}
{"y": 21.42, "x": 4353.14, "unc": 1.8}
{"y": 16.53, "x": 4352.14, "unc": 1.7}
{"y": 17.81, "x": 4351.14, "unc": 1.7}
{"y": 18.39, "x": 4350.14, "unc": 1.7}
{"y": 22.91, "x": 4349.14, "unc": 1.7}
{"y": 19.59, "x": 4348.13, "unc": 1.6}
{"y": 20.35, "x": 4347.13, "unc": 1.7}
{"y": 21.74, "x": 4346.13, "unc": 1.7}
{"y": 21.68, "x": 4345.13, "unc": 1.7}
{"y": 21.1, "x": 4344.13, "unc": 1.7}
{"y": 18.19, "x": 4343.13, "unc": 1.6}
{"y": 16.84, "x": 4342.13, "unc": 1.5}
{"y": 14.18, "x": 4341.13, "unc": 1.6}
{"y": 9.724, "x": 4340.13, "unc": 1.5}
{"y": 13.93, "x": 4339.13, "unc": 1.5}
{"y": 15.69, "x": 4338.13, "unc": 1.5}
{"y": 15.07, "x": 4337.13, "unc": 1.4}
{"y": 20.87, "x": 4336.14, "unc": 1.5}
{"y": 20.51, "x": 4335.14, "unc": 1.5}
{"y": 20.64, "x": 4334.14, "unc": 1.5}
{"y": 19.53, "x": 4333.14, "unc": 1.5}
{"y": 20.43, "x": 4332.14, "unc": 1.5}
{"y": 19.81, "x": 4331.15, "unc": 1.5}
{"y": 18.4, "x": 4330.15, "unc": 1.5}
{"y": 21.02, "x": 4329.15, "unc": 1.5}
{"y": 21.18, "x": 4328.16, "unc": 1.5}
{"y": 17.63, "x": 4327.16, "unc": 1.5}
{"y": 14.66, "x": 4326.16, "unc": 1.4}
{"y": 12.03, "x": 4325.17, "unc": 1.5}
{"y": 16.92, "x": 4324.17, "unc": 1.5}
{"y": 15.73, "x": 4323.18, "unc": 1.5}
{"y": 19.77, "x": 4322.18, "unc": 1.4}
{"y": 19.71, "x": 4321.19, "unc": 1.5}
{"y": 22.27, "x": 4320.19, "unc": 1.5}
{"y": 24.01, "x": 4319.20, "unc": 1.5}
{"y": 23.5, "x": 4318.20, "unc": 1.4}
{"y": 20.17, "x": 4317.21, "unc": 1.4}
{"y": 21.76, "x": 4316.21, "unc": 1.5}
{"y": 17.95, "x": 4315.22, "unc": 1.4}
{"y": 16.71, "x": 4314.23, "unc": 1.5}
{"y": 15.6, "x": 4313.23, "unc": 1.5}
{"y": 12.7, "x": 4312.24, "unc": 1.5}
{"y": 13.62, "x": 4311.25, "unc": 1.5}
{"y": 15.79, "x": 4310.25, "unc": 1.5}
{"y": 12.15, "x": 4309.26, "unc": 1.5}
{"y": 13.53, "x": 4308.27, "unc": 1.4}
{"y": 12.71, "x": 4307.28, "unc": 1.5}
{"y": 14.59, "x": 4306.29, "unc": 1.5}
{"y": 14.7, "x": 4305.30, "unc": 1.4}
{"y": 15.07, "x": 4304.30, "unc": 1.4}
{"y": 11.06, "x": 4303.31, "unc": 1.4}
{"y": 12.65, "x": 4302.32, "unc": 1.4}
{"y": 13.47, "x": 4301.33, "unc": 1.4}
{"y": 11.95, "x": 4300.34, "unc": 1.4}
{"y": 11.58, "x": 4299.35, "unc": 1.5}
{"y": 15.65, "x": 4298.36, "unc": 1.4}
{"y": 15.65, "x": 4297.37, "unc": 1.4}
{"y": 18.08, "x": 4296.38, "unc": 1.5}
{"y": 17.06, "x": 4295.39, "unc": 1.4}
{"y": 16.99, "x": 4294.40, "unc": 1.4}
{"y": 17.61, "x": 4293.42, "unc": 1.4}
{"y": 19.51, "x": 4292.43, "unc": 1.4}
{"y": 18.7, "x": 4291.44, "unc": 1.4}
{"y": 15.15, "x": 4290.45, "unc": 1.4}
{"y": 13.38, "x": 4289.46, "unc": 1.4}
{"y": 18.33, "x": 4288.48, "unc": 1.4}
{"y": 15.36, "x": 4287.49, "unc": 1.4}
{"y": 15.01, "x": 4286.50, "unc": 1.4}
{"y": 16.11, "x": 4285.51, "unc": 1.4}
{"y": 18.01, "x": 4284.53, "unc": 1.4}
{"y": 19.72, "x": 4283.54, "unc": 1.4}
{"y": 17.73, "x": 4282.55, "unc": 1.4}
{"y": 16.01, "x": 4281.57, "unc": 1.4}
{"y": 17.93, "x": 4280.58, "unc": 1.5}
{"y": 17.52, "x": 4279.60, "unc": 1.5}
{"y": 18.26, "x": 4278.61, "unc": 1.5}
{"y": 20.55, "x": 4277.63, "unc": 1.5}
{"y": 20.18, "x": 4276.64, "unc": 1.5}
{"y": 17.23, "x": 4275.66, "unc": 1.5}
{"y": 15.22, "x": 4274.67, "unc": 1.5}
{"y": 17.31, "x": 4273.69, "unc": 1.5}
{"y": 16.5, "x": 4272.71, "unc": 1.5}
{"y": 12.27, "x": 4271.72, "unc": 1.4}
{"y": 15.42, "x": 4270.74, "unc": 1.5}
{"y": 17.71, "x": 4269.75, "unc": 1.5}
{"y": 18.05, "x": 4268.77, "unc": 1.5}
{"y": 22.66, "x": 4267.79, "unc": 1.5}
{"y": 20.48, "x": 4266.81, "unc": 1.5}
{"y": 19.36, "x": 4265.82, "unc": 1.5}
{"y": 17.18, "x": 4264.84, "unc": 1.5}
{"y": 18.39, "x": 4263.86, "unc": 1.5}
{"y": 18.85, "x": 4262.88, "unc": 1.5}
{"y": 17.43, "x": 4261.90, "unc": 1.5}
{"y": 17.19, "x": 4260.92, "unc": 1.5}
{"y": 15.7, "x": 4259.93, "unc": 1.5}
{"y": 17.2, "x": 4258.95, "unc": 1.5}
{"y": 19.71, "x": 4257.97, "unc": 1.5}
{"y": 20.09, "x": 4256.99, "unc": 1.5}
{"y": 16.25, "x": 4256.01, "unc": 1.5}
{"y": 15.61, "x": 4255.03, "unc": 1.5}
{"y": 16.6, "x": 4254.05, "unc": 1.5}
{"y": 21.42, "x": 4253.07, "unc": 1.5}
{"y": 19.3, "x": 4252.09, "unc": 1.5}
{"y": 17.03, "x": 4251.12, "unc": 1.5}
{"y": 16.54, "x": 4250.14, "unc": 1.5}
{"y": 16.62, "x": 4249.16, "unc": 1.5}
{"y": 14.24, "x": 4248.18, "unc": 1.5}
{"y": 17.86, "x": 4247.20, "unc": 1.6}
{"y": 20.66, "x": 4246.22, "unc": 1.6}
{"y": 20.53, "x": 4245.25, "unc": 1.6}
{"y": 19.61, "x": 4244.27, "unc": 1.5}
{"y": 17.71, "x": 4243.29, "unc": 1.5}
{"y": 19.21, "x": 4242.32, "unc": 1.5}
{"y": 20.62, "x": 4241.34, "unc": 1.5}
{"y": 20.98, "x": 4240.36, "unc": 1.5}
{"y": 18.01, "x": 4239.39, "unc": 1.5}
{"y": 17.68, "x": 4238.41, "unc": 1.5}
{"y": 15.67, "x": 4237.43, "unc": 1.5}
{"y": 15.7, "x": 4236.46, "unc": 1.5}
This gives -3.9 A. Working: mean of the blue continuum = 16.1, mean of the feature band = 18.9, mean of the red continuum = 18.9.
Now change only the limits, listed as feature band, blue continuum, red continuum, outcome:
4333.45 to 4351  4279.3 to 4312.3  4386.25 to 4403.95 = -1.52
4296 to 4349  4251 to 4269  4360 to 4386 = 4.87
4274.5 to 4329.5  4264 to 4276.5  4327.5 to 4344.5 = 3.27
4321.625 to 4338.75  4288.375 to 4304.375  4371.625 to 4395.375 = -1.69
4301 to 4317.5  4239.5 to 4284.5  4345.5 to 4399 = 3.29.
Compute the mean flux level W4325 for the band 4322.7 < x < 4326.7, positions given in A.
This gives 14.9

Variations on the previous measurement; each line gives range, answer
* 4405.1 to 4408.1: 19.4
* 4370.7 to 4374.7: 19.1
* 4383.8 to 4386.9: 19.3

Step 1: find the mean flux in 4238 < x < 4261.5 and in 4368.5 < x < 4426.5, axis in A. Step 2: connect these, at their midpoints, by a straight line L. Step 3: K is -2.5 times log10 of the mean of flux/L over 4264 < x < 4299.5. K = 0.07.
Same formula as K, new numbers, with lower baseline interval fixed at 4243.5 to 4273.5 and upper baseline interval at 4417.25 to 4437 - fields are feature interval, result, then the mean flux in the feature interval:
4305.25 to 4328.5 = 0.11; 17.1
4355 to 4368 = -0.02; 20.2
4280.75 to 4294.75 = 0.09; 17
